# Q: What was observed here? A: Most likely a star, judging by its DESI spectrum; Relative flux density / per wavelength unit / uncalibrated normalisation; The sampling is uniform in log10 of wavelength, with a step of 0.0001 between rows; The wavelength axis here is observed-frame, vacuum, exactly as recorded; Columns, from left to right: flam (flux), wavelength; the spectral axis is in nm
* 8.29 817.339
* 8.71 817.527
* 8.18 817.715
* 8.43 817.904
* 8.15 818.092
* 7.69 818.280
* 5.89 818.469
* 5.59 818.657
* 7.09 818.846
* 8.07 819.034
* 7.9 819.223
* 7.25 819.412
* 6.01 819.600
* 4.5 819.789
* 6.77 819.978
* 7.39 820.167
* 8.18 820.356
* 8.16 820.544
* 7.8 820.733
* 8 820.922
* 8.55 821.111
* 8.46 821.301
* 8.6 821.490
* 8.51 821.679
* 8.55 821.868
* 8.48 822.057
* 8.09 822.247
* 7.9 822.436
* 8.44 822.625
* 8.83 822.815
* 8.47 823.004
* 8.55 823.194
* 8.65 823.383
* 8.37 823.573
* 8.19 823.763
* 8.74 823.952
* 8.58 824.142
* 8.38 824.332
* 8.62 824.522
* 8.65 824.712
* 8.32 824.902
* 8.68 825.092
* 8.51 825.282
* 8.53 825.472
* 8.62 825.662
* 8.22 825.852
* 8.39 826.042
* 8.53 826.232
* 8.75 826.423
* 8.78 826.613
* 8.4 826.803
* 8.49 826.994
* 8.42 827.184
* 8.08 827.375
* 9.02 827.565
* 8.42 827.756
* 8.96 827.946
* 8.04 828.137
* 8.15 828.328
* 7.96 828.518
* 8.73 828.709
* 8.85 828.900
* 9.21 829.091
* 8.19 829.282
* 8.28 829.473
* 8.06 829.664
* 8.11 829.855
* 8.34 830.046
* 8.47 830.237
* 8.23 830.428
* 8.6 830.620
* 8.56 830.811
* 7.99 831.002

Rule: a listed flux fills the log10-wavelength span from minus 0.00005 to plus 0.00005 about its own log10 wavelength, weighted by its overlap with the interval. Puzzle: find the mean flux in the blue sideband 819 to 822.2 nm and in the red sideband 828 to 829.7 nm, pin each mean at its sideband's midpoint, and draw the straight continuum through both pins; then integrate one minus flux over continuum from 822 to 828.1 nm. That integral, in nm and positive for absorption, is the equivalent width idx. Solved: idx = -0.310 nm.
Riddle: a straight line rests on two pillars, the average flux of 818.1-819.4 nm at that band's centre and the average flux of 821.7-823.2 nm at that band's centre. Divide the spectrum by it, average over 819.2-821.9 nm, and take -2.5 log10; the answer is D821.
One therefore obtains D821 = 0.02 mag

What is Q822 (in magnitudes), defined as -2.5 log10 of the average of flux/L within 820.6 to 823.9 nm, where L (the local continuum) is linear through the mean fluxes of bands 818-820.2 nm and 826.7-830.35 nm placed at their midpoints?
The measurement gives -0.14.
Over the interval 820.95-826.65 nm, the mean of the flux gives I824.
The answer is 8.49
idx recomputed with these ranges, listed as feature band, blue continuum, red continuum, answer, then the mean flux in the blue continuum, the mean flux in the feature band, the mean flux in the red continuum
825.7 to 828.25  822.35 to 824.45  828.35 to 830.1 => -0.02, 8.47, 8.5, 8.41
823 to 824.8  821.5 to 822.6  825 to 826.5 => -0.02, 8.34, 8.52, 8.53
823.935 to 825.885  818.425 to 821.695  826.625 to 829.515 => -0.12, 7.37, 8.53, 8.49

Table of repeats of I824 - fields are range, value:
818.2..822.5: 7.54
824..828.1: 8.53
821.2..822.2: 8.49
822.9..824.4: 8.5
